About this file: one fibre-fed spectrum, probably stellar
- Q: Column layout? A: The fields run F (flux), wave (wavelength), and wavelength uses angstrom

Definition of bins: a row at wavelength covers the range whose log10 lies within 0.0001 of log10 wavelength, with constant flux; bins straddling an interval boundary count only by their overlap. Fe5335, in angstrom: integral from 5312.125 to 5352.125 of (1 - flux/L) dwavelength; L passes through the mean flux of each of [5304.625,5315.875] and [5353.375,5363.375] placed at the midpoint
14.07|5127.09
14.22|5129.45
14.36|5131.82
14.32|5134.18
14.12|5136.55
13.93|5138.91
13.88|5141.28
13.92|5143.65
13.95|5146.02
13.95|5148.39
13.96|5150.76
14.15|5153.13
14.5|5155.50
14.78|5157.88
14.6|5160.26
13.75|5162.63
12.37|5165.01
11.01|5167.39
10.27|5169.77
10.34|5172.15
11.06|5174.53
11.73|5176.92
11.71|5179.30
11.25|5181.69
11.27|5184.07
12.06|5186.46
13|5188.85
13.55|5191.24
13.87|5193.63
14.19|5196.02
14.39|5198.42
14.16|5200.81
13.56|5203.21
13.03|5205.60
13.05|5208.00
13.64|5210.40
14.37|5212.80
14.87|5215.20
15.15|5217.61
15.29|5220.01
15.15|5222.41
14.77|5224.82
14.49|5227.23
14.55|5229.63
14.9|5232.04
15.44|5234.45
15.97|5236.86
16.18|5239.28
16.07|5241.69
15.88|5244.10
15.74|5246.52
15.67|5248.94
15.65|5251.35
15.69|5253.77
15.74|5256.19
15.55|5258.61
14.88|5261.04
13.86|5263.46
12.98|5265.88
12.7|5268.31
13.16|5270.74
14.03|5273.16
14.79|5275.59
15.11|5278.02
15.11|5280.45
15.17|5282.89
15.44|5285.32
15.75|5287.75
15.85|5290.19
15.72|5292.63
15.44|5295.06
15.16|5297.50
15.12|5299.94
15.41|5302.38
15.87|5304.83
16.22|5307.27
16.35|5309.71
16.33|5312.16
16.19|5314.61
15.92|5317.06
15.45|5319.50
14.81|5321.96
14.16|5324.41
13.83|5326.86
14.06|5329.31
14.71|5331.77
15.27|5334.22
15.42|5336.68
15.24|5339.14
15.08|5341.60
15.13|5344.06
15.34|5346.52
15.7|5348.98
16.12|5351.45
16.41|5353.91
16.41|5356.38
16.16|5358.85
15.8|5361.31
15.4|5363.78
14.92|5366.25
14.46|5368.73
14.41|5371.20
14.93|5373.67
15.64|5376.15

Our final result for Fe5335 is 2.5 angstrom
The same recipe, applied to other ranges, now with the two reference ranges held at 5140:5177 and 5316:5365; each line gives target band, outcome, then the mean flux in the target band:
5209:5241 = -2.5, 15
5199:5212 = 0.1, 13.6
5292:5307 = -0.7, 15.5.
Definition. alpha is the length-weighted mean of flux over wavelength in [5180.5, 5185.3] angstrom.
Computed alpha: 11.3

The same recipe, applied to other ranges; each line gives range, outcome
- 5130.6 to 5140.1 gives 14.2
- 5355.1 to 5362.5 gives 16.1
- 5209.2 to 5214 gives 14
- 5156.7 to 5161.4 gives 14.7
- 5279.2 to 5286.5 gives 15.2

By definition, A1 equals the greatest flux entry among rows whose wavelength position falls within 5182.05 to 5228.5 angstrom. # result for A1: 15.29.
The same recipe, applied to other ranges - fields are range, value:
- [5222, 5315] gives 16.35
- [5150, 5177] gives 14.78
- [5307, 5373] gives 16.41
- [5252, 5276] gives 15.74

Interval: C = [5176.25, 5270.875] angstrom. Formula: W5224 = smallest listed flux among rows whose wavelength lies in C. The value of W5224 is 11.25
